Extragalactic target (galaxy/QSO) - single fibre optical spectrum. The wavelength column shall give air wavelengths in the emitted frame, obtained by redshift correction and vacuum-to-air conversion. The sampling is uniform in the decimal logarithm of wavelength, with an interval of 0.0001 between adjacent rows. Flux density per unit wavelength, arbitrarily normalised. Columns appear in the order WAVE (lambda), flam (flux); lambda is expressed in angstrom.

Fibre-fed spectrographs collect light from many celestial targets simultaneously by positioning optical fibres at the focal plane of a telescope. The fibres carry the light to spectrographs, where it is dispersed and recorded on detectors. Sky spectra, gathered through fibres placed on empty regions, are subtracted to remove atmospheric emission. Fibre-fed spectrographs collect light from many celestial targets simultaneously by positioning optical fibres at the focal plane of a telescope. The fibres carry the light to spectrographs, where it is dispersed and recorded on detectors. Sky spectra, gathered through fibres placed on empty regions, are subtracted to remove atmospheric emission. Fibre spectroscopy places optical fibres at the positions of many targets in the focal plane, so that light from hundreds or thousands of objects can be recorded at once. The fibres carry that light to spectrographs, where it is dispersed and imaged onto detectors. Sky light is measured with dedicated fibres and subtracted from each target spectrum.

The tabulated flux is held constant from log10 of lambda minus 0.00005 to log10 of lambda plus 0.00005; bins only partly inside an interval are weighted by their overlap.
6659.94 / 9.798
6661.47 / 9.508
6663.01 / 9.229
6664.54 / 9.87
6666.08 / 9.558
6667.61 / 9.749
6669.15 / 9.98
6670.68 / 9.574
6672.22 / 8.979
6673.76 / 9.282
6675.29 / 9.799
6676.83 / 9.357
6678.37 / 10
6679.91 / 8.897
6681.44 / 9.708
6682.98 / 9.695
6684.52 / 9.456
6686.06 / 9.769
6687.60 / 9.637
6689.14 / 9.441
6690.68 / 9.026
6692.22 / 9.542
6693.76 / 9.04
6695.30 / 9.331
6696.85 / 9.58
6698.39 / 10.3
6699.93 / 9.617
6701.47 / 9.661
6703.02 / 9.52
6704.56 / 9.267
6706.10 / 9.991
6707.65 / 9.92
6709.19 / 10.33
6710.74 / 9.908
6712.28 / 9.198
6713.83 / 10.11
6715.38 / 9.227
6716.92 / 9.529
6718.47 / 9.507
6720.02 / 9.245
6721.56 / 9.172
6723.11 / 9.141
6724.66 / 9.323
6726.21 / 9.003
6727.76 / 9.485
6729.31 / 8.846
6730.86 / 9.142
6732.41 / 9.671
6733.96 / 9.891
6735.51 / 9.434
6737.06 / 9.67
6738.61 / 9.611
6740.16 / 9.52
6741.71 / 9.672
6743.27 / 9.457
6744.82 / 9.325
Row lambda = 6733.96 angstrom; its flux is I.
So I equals 9.891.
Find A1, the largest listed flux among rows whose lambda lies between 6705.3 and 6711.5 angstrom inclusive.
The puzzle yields 10.33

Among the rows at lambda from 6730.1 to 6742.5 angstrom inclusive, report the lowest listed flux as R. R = 9.142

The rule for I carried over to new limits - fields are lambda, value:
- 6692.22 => 9.542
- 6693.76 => 9.04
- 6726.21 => 9.003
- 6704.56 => 9.267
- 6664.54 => 9.87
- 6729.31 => 8.846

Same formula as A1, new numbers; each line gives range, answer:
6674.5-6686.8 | 10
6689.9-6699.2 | 10.3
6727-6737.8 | 9.891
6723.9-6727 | 9.323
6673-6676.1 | 9.799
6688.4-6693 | 9.542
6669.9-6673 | 9.574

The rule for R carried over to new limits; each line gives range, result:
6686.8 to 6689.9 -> 9.441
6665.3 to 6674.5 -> 8.979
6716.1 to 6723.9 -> 9.141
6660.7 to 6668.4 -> 9.229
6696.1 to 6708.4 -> 9.267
